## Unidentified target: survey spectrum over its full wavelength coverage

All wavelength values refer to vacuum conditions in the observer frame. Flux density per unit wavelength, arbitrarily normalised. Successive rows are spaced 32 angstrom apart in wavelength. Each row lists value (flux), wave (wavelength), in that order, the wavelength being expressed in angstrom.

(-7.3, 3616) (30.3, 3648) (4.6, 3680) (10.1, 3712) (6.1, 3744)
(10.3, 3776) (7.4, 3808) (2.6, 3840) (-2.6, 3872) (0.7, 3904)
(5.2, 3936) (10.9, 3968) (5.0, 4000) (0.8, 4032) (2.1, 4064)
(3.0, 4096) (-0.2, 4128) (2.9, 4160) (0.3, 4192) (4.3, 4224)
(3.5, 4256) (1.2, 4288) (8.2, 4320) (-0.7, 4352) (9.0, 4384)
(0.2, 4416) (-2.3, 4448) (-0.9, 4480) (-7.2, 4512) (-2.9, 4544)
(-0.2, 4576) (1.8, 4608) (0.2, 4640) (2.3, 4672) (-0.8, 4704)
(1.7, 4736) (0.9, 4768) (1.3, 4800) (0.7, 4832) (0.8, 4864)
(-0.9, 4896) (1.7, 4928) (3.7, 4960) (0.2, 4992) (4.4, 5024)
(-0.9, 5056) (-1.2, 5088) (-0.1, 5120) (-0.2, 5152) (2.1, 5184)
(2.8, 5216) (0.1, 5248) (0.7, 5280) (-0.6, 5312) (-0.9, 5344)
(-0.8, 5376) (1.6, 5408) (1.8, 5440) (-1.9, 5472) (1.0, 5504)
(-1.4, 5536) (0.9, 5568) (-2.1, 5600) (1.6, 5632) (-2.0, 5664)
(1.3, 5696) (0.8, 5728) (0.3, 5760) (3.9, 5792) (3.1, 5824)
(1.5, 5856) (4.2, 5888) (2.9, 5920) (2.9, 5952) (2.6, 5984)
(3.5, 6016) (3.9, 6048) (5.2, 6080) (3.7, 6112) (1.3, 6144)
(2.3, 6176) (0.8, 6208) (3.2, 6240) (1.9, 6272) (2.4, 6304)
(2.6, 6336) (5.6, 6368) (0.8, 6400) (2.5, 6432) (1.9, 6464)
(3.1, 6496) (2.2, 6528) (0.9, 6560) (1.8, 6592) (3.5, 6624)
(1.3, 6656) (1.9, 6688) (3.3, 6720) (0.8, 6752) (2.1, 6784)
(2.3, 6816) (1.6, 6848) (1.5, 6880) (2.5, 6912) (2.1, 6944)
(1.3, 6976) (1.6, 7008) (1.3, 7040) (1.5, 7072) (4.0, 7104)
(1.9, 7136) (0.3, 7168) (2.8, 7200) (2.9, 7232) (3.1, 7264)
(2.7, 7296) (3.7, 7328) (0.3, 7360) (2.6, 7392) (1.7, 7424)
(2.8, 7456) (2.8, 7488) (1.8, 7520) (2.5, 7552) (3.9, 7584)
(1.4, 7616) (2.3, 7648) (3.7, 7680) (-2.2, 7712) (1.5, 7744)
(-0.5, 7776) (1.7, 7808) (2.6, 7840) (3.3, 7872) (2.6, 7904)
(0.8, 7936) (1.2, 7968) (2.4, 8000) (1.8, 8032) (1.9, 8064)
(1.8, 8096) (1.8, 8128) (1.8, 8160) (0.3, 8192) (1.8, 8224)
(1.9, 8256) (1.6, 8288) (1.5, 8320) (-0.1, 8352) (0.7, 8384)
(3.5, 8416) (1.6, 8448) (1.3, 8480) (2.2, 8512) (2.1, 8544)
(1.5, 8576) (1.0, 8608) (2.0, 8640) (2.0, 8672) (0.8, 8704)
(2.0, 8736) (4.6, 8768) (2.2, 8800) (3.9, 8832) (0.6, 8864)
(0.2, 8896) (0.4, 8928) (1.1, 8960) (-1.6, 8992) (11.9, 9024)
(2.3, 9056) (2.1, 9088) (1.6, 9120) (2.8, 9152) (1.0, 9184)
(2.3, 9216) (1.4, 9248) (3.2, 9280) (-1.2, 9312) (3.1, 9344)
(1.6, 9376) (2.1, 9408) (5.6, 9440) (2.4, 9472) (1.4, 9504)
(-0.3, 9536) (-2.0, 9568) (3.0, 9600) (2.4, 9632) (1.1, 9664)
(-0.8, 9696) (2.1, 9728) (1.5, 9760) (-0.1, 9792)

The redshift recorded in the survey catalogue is 1.42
